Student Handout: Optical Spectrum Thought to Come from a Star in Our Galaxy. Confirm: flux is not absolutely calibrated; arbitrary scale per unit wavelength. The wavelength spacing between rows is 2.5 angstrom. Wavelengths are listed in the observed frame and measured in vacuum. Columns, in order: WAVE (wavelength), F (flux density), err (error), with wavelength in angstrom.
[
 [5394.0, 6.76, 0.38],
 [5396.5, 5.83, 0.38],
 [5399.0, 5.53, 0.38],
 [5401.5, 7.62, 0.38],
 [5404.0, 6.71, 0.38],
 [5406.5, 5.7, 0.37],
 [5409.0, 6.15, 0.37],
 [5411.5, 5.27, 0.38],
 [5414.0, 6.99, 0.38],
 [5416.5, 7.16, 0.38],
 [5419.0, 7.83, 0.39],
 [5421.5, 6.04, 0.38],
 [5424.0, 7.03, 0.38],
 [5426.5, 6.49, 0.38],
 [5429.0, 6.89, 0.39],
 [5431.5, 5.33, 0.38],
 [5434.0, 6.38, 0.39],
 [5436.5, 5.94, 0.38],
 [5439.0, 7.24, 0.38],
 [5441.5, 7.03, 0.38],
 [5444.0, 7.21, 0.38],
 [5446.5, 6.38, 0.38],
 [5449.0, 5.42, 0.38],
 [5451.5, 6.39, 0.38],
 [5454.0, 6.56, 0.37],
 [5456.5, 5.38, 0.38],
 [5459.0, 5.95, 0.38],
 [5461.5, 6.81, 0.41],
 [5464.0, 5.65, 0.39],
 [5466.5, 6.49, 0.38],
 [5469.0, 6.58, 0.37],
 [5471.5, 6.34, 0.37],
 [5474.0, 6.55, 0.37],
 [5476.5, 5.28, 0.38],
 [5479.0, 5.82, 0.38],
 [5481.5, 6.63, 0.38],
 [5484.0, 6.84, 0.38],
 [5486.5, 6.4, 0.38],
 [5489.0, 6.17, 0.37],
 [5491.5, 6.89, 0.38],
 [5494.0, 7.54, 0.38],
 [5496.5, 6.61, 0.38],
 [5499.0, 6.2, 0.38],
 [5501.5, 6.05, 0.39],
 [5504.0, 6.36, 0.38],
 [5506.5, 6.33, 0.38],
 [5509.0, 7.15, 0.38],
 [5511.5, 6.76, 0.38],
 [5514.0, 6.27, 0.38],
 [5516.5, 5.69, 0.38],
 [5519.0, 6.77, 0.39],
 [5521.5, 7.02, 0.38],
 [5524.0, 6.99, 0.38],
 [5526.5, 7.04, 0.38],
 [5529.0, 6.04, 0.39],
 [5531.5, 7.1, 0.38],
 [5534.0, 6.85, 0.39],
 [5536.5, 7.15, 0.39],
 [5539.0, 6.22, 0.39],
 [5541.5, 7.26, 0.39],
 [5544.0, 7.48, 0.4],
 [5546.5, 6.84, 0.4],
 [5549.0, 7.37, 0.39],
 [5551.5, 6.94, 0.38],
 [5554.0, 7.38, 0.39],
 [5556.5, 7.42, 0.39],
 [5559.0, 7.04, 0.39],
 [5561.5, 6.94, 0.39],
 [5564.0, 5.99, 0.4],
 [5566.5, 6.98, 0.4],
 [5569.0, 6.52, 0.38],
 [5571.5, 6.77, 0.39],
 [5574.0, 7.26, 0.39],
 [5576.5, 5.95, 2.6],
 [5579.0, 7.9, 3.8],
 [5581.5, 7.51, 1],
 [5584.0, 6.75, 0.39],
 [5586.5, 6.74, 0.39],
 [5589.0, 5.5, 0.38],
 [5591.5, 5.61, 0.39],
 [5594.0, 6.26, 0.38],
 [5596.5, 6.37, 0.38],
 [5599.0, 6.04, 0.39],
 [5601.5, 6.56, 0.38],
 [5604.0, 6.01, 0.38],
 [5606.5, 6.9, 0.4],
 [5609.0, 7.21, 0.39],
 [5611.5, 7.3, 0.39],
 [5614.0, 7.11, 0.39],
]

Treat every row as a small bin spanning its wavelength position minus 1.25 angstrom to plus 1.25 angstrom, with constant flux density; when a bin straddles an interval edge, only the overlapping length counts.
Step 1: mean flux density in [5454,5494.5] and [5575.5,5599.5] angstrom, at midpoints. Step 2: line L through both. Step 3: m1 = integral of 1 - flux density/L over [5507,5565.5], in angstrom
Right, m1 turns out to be -4.0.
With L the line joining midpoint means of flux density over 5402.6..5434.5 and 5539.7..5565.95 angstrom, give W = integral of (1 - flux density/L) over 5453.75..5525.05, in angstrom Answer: 3.8 angstrom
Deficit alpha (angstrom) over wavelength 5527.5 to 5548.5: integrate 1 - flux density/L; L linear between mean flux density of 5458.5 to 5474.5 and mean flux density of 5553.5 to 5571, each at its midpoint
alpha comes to -0.47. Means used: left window 6.35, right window 6.87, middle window 6.89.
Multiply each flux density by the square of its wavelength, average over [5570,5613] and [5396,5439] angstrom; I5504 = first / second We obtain 1.1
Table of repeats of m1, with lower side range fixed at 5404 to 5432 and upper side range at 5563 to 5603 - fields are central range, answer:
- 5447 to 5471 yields 1.3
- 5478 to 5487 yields 0.1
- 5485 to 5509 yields -0.1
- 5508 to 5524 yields -0.3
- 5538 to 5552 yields -1.1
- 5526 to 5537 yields -0.5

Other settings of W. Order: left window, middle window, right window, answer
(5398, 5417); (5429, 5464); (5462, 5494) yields 0.3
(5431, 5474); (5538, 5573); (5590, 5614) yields -2.7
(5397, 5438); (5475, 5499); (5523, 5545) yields 0.9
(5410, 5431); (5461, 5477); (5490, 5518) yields 0.8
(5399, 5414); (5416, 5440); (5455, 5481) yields -1.5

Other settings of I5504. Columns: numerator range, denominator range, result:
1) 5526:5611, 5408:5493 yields 1.10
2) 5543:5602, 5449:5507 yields 1.11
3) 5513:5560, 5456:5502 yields 1.11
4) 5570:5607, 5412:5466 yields 1.07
